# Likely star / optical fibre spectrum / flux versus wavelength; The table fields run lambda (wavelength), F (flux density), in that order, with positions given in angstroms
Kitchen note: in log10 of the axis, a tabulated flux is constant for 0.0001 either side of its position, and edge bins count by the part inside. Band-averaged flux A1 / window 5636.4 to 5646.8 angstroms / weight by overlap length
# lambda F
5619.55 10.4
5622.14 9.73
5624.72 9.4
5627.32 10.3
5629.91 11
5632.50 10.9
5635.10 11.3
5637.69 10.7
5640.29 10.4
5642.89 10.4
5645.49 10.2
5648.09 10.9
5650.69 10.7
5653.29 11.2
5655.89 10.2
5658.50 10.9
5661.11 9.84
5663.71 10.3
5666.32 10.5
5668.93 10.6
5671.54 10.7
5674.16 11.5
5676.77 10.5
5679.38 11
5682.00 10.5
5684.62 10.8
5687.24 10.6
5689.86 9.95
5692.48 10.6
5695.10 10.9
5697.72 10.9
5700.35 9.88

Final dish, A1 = 10.4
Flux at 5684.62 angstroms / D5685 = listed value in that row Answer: 10.8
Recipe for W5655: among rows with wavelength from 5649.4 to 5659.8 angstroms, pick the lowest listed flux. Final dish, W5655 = 10.2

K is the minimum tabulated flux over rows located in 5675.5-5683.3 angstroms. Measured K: 10.5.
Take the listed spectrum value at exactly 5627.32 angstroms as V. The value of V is 10.3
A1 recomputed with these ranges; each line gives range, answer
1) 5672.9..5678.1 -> 11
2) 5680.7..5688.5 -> 10.6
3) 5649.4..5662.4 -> 10.6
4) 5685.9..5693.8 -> 10.4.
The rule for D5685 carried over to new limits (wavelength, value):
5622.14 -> 9.73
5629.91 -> 11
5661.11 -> 9.84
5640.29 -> 10.4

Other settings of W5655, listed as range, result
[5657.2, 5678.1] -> 9.84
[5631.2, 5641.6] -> 10.4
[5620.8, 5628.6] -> 9.4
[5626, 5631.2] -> 10.3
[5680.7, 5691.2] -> 9.95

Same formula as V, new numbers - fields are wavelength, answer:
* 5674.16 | 11.5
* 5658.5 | 10.9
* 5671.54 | 10.7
